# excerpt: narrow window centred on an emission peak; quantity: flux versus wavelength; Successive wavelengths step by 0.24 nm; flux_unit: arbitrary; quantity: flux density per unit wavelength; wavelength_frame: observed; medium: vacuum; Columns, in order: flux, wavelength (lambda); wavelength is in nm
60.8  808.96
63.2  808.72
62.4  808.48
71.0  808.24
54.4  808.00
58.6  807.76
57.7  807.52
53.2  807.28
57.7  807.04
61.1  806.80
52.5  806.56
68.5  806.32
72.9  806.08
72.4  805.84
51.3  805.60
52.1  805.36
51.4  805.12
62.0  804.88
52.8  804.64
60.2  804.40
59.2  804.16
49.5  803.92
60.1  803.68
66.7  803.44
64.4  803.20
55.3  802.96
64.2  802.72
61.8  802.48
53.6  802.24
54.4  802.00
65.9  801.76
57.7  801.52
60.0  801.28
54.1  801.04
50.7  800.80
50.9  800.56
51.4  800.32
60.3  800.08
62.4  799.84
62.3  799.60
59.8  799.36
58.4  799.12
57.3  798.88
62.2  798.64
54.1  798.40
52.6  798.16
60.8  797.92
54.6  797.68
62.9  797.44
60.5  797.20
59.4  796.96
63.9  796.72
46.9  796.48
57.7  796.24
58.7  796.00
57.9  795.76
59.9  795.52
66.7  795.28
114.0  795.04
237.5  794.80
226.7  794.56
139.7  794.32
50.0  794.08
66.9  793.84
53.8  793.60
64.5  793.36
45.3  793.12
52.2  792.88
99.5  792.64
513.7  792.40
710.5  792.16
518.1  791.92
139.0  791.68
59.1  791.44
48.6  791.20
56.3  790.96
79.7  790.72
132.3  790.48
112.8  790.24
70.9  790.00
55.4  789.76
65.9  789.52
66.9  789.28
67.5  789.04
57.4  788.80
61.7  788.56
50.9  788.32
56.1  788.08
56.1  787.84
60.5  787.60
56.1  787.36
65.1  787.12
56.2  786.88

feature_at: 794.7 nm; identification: [N II]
